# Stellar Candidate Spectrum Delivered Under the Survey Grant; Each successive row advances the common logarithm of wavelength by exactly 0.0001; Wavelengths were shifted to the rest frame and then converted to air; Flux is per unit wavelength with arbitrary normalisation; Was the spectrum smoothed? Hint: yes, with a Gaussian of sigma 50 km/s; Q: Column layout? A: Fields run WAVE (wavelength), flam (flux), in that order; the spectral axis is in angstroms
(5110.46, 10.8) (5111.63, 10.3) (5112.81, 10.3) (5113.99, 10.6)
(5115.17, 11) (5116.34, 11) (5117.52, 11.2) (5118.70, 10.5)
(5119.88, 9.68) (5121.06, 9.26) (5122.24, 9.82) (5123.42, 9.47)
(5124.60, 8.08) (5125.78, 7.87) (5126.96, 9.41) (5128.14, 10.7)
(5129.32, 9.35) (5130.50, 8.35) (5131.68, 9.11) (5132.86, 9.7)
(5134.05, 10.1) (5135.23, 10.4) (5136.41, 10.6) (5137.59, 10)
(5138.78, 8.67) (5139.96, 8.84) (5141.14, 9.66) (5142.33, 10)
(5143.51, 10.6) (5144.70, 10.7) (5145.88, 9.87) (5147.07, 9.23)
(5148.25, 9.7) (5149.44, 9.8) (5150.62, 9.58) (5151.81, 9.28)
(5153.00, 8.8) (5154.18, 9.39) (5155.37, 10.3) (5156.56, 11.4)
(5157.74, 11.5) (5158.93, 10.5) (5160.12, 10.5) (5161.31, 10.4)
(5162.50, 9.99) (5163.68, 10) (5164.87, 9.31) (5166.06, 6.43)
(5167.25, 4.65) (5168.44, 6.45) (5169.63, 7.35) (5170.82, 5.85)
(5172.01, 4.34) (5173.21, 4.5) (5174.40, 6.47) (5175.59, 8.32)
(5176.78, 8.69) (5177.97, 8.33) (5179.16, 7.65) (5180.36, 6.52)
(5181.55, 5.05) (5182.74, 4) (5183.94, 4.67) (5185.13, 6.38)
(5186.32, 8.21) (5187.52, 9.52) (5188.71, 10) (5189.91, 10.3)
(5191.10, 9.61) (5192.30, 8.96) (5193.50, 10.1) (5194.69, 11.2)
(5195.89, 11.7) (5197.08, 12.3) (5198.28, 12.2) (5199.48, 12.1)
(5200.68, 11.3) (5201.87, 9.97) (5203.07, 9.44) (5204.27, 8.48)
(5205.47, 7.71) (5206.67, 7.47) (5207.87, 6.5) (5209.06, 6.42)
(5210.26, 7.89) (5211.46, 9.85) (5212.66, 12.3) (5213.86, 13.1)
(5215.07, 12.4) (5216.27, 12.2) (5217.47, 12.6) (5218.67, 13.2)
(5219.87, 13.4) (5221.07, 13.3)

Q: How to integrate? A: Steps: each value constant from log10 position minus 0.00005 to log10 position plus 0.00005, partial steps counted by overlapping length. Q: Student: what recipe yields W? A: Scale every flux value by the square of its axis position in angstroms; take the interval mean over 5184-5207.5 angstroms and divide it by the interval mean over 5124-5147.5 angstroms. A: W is 1.04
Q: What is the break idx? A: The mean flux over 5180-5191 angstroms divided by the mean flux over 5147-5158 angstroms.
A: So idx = 0.74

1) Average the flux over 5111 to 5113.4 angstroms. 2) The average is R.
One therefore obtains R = 10.3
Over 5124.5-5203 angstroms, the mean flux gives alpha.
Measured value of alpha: 9.02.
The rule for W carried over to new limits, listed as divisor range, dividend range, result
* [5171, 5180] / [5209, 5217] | 1.62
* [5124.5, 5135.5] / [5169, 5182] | 0.73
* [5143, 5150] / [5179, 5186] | 0.58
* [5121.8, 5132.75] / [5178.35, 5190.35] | 0.81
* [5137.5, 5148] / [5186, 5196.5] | 1.05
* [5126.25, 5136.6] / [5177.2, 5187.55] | 0.69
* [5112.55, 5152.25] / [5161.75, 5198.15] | 0.83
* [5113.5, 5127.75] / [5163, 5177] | 0.71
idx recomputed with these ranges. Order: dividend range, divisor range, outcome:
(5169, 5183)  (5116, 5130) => 0.67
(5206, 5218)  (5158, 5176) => 1.30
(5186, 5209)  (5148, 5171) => 1.07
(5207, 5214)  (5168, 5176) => 1.48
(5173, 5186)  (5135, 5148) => 0.66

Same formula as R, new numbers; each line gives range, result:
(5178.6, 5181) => 7.02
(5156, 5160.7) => 11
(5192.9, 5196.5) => 11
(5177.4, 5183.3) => 6.32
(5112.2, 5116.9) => 10.7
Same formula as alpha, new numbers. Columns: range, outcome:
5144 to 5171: 9.23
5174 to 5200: 8.75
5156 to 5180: 8.11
